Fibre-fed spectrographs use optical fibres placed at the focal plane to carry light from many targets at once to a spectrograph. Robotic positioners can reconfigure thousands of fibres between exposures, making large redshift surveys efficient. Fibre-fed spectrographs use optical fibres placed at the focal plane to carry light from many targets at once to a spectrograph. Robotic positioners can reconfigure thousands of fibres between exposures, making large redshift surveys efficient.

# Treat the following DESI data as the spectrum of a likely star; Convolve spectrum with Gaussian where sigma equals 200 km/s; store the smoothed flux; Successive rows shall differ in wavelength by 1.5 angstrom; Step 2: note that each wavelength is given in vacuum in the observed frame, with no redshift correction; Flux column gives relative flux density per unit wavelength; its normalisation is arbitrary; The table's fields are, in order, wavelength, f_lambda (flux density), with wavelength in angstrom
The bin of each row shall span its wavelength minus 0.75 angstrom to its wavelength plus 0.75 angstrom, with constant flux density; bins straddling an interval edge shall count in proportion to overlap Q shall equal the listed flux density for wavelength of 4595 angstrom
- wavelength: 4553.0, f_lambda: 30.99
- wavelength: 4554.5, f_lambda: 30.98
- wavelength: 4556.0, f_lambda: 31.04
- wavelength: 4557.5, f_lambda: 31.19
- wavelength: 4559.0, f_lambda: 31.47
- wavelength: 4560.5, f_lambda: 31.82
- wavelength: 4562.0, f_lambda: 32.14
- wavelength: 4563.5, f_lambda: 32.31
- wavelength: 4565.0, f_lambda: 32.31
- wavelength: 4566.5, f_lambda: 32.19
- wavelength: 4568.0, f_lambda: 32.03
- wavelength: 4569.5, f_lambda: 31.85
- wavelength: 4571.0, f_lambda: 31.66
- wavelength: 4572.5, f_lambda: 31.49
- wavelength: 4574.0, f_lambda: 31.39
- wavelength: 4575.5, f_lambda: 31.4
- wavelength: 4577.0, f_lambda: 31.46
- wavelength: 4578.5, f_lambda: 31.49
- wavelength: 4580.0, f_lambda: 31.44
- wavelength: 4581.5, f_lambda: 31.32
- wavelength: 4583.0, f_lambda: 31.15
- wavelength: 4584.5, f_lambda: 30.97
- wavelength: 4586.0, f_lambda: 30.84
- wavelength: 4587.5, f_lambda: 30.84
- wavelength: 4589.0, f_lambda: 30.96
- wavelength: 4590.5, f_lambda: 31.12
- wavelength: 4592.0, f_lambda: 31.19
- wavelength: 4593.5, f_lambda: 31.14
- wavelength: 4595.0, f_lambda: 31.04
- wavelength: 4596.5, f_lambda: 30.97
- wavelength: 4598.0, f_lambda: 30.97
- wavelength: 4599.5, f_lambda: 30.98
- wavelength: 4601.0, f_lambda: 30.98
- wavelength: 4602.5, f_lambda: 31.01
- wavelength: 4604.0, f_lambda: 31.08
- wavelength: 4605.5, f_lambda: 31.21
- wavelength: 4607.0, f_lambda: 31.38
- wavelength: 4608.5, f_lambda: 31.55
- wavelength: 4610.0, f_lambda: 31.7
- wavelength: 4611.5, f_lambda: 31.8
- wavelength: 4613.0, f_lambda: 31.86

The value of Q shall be 31.04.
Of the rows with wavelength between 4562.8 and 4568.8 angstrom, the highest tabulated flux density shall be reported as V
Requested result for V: 32.31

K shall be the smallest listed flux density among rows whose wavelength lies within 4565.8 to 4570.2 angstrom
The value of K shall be 31.85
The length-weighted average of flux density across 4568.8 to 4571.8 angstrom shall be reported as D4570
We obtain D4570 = 31.7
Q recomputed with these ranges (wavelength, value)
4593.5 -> 31.14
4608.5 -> 31.55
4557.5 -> 31.19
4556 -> 31.04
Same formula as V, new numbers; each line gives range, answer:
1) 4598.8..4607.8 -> 31.38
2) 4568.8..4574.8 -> 31.85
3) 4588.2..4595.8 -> 31.19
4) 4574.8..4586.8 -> 31.49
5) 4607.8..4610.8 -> 31.7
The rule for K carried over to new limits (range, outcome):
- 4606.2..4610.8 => 31.38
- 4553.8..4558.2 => 30.98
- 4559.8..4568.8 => 31.82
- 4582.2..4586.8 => 30.84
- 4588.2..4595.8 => 30.96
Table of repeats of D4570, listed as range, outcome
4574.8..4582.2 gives 31.4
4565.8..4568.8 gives 32.1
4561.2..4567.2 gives 32.2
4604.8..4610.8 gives 31.5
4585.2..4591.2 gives 30.9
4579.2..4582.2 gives 31.4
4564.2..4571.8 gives 32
